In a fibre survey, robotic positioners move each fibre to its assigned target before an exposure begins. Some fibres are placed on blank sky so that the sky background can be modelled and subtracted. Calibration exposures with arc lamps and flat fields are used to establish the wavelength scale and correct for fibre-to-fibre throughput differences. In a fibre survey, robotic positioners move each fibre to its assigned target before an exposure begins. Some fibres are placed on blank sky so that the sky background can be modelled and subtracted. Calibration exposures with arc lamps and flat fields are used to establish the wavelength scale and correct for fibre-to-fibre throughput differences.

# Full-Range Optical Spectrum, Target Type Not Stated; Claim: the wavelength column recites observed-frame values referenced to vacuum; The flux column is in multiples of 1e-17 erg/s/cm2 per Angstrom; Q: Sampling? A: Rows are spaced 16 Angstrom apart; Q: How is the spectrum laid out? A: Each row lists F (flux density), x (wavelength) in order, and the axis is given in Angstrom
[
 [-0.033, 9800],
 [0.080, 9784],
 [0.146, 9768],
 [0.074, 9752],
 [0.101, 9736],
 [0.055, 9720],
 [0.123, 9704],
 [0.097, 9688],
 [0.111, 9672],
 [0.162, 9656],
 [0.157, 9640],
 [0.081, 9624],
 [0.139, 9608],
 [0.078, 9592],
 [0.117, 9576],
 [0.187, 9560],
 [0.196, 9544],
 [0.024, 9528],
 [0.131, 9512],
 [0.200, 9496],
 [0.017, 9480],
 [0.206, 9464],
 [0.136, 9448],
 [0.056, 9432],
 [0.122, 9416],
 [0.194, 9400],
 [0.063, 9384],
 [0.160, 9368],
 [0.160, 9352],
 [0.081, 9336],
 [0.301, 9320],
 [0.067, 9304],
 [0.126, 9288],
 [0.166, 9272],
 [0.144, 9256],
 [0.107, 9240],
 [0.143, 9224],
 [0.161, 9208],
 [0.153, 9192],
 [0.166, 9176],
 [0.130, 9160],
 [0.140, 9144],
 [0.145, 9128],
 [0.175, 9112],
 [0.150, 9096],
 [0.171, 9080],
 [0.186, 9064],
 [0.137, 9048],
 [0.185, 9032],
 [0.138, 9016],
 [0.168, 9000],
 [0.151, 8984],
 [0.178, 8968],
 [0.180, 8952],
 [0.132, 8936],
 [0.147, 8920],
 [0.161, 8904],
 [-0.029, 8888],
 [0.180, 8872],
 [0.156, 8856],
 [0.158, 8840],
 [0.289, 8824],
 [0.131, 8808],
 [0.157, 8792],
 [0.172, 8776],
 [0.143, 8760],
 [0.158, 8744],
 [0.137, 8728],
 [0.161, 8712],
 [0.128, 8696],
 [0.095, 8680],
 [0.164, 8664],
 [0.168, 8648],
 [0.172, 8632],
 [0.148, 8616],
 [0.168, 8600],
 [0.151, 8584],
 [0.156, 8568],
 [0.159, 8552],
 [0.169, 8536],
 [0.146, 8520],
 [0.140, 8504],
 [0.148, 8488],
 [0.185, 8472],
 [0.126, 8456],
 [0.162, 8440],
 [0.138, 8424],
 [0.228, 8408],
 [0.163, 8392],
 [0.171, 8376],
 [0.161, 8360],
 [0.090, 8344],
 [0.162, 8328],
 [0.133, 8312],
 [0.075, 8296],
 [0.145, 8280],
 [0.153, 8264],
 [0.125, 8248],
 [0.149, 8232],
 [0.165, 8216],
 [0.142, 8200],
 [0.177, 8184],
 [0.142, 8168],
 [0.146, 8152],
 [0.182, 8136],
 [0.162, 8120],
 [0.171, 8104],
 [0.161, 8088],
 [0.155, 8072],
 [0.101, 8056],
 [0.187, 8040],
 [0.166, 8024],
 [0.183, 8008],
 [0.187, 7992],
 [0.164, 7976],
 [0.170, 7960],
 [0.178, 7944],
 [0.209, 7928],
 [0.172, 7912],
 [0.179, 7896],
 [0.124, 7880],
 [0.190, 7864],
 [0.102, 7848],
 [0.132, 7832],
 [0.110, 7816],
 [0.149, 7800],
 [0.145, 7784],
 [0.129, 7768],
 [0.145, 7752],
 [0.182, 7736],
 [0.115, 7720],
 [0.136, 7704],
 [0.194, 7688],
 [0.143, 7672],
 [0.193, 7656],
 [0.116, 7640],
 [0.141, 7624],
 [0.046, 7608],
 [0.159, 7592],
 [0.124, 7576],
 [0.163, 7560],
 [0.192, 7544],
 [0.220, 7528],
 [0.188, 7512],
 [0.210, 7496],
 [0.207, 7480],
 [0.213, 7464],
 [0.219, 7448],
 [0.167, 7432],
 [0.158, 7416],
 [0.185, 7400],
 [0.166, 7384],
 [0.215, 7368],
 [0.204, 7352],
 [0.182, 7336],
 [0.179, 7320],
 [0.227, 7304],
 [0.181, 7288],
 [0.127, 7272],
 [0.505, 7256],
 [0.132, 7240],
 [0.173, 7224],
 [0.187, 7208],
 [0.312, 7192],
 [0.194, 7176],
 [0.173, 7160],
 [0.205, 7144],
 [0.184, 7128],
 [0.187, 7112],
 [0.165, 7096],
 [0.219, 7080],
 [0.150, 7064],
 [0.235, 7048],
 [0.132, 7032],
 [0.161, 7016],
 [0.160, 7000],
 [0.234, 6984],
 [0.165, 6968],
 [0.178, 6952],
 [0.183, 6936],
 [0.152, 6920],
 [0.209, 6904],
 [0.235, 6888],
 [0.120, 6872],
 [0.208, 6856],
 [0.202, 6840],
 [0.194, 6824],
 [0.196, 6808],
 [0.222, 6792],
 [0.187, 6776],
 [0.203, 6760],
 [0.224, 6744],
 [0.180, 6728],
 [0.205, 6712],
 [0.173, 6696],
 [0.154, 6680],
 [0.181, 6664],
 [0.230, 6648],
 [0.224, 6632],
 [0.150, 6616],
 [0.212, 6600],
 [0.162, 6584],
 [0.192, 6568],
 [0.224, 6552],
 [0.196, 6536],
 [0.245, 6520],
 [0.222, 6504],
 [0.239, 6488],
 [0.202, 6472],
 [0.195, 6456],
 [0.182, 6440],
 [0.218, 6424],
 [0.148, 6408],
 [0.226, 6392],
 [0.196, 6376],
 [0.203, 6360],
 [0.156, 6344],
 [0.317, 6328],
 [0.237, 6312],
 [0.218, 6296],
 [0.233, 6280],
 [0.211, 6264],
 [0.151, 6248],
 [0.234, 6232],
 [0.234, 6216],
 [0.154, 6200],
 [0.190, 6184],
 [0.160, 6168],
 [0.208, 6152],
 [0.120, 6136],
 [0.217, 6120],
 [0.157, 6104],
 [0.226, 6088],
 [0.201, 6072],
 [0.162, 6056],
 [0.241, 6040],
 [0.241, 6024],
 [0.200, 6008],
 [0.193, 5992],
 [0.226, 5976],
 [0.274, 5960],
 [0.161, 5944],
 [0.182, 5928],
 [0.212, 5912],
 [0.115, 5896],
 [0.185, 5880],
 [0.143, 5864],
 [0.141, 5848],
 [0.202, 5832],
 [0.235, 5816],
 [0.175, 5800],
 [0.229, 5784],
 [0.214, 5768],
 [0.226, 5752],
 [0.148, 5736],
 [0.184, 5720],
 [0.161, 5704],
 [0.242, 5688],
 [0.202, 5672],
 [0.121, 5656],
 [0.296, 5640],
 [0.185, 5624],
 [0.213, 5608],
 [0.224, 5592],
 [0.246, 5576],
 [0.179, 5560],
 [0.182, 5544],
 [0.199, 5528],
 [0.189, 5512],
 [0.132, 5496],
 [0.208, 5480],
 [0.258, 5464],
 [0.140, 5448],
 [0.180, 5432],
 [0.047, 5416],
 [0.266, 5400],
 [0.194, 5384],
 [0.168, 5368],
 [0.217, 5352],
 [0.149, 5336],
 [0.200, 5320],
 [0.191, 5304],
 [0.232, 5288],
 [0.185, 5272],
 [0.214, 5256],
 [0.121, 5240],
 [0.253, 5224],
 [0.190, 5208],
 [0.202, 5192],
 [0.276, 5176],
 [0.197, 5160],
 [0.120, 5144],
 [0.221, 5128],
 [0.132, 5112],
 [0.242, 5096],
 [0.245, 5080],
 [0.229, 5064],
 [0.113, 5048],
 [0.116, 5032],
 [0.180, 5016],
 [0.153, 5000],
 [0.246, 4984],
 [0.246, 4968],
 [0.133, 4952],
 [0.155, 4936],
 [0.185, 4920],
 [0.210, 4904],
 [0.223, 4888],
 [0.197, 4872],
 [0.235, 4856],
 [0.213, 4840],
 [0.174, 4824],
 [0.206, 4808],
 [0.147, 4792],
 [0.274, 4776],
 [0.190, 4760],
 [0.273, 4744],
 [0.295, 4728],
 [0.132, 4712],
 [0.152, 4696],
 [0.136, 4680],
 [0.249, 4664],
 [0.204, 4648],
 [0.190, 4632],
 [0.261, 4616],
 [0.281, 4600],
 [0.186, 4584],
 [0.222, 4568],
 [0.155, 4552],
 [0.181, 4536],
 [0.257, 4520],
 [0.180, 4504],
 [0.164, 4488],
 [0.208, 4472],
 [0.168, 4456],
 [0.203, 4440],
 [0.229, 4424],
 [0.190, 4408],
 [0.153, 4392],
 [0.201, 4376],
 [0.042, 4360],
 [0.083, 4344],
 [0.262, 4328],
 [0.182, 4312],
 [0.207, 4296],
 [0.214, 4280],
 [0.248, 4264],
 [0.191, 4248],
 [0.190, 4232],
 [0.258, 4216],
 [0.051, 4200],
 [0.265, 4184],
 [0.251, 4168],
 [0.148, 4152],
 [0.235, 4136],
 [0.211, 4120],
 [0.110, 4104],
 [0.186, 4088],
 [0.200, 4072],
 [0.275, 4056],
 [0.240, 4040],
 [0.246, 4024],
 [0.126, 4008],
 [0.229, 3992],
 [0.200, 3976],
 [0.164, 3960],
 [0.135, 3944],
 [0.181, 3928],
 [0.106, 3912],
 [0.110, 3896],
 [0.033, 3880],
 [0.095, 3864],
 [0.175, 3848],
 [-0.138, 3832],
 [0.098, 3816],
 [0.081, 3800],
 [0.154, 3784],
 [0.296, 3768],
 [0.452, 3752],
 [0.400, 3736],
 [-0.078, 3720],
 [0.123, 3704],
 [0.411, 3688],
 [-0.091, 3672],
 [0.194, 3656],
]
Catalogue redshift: 0.449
